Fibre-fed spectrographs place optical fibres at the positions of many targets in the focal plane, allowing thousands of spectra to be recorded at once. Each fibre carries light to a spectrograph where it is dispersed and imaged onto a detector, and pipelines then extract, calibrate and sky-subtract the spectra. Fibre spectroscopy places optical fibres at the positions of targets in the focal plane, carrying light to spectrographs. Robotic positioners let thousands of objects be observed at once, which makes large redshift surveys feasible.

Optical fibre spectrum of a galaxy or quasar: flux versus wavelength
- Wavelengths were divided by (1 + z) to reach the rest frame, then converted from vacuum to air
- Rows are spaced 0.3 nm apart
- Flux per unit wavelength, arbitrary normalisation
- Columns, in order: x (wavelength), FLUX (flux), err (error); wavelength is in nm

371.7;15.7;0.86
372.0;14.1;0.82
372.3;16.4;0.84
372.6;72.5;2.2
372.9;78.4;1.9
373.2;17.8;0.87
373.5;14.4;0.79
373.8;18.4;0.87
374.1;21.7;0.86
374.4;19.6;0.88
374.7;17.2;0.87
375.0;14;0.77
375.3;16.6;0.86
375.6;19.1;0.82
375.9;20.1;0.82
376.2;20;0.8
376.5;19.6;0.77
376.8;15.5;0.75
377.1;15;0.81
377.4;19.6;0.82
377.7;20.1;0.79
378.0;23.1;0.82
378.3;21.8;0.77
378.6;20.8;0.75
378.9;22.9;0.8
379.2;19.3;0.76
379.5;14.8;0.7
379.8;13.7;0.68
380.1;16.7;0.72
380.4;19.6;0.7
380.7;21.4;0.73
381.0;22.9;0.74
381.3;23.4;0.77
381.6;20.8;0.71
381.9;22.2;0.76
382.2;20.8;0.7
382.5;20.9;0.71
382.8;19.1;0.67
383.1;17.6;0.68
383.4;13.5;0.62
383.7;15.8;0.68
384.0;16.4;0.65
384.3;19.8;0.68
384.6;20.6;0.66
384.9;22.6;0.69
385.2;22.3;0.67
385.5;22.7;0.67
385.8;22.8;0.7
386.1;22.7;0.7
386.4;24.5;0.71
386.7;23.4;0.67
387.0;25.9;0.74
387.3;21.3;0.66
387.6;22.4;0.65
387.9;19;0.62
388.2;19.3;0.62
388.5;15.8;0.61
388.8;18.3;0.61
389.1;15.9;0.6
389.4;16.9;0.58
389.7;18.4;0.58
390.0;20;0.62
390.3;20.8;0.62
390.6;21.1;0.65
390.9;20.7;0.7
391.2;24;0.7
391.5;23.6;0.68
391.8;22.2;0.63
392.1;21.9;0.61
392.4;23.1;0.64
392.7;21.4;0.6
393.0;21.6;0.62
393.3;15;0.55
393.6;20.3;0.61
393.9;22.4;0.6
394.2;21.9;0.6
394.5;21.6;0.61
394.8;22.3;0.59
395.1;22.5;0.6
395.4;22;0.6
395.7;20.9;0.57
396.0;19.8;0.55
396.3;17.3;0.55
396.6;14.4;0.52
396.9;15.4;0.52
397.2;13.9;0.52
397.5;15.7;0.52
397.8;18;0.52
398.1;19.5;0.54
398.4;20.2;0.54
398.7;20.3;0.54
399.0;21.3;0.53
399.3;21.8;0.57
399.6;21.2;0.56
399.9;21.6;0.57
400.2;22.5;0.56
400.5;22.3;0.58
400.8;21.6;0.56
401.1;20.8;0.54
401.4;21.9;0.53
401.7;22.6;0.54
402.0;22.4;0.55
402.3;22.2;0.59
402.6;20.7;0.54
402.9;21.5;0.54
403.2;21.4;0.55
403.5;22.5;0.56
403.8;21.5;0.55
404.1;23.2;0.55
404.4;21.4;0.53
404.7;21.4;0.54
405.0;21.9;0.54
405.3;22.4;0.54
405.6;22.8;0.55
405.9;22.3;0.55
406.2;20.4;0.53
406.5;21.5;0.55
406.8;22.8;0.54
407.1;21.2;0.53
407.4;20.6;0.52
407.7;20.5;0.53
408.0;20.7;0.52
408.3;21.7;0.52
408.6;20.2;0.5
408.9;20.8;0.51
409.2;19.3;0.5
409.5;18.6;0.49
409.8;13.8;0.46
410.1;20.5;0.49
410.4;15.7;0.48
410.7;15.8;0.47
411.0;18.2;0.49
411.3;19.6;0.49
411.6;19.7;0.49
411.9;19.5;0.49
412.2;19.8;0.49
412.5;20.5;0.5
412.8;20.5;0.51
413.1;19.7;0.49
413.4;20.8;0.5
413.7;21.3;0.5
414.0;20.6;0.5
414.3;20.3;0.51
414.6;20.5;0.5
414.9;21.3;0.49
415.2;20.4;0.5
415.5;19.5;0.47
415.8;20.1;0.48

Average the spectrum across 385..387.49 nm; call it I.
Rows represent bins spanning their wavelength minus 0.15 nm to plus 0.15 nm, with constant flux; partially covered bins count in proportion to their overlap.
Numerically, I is 23.2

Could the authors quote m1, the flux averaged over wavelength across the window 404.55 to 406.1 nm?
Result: 22.1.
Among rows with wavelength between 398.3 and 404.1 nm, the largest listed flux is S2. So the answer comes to 23.2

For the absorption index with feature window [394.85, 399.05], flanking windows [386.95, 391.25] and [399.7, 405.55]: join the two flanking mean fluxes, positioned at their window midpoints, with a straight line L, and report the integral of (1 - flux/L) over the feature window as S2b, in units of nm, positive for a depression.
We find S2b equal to 0.462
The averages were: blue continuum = 19.8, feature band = 18.7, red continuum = 21.9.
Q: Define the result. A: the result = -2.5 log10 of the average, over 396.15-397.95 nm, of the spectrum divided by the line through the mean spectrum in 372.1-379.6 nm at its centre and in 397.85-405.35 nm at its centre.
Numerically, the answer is 0.35 mag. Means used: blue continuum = 23.1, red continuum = 21.5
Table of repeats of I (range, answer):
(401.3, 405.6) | 22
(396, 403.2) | 20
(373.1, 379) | 18.8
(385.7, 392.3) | 21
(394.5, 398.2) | 18.6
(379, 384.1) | 18.8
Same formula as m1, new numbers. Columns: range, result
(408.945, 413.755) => 19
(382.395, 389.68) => 19.9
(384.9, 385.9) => 22.6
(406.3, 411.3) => 19.5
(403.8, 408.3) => 21.6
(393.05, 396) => 20.9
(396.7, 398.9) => 17.6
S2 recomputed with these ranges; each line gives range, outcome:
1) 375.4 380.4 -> 23.1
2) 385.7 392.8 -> 25.9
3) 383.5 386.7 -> 24.5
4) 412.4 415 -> 21.3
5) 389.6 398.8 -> 24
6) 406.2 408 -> 22.8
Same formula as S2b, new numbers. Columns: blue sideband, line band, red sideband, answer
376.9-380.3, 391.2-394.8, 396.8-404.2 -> -0.27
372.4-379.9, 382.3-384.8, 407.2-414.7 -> 0.47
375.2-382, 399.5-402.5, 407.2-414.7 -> -0.36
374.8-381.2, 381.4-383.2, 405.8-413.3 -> -0.13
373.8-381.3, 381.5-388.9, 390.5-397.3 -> -0.27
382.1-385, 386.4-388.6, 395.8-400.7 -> -0.31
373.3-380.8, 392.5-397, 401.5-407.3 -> 0.15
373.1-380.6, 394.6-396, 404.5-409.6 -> -0.11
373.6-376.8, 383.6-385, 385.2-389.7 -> 0.08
